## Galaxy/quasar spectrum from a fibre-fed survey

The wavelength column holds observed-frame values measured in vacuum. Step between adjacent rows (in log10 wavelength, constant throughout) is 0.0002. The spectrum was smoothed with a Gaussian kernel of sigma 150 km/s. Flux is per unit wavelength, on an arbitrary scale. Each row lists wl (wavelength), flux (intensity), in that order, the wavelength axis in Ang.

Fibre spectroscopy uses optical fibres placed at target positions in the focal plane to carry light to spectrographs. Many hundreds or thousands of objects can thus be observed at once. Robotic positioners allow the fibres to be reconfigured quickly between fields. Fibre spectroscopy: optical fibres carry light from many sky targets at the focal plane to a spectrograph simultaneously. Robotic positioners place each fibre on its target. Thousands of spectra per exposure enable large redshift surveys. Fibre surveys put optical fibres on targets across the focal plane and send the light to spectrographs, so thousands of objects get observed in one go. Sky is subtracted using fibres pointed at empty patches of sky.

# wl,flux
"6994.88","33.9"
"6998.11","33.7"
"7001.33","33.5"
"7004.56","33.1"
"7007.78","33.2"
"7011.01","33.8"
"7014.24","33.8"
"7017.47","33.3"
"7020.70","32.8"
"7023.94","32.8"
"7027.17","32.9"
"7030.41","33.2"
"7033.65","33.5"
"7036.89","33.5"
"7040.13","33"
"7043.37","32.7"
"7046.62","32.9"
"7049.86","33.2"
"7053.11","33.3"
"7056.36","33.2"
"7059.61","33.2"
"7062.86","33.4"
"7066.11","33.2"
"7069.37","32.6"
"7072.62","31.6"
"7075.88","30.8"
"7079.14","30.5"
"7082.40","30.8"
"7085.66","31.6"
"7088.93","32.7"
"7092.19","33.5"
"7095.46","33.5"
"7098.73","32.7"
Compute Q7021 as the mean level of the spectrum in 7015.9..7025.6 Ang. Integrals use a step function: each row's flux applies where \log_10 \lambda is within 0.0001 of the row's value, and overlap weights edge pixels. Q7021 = 33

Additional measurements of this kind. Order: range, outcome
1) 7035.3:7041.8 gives 33.3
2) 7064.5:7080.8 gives 31.7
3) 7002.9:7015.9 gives 33.5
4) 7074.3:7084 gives 30.7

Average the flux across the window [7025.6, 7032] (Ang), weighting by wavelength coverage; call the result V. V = 33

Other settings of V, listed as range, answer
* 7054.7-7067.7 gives 33.3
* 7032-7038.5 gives 33.5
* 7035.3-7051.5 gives 33.1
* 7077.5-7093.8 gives 31.8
